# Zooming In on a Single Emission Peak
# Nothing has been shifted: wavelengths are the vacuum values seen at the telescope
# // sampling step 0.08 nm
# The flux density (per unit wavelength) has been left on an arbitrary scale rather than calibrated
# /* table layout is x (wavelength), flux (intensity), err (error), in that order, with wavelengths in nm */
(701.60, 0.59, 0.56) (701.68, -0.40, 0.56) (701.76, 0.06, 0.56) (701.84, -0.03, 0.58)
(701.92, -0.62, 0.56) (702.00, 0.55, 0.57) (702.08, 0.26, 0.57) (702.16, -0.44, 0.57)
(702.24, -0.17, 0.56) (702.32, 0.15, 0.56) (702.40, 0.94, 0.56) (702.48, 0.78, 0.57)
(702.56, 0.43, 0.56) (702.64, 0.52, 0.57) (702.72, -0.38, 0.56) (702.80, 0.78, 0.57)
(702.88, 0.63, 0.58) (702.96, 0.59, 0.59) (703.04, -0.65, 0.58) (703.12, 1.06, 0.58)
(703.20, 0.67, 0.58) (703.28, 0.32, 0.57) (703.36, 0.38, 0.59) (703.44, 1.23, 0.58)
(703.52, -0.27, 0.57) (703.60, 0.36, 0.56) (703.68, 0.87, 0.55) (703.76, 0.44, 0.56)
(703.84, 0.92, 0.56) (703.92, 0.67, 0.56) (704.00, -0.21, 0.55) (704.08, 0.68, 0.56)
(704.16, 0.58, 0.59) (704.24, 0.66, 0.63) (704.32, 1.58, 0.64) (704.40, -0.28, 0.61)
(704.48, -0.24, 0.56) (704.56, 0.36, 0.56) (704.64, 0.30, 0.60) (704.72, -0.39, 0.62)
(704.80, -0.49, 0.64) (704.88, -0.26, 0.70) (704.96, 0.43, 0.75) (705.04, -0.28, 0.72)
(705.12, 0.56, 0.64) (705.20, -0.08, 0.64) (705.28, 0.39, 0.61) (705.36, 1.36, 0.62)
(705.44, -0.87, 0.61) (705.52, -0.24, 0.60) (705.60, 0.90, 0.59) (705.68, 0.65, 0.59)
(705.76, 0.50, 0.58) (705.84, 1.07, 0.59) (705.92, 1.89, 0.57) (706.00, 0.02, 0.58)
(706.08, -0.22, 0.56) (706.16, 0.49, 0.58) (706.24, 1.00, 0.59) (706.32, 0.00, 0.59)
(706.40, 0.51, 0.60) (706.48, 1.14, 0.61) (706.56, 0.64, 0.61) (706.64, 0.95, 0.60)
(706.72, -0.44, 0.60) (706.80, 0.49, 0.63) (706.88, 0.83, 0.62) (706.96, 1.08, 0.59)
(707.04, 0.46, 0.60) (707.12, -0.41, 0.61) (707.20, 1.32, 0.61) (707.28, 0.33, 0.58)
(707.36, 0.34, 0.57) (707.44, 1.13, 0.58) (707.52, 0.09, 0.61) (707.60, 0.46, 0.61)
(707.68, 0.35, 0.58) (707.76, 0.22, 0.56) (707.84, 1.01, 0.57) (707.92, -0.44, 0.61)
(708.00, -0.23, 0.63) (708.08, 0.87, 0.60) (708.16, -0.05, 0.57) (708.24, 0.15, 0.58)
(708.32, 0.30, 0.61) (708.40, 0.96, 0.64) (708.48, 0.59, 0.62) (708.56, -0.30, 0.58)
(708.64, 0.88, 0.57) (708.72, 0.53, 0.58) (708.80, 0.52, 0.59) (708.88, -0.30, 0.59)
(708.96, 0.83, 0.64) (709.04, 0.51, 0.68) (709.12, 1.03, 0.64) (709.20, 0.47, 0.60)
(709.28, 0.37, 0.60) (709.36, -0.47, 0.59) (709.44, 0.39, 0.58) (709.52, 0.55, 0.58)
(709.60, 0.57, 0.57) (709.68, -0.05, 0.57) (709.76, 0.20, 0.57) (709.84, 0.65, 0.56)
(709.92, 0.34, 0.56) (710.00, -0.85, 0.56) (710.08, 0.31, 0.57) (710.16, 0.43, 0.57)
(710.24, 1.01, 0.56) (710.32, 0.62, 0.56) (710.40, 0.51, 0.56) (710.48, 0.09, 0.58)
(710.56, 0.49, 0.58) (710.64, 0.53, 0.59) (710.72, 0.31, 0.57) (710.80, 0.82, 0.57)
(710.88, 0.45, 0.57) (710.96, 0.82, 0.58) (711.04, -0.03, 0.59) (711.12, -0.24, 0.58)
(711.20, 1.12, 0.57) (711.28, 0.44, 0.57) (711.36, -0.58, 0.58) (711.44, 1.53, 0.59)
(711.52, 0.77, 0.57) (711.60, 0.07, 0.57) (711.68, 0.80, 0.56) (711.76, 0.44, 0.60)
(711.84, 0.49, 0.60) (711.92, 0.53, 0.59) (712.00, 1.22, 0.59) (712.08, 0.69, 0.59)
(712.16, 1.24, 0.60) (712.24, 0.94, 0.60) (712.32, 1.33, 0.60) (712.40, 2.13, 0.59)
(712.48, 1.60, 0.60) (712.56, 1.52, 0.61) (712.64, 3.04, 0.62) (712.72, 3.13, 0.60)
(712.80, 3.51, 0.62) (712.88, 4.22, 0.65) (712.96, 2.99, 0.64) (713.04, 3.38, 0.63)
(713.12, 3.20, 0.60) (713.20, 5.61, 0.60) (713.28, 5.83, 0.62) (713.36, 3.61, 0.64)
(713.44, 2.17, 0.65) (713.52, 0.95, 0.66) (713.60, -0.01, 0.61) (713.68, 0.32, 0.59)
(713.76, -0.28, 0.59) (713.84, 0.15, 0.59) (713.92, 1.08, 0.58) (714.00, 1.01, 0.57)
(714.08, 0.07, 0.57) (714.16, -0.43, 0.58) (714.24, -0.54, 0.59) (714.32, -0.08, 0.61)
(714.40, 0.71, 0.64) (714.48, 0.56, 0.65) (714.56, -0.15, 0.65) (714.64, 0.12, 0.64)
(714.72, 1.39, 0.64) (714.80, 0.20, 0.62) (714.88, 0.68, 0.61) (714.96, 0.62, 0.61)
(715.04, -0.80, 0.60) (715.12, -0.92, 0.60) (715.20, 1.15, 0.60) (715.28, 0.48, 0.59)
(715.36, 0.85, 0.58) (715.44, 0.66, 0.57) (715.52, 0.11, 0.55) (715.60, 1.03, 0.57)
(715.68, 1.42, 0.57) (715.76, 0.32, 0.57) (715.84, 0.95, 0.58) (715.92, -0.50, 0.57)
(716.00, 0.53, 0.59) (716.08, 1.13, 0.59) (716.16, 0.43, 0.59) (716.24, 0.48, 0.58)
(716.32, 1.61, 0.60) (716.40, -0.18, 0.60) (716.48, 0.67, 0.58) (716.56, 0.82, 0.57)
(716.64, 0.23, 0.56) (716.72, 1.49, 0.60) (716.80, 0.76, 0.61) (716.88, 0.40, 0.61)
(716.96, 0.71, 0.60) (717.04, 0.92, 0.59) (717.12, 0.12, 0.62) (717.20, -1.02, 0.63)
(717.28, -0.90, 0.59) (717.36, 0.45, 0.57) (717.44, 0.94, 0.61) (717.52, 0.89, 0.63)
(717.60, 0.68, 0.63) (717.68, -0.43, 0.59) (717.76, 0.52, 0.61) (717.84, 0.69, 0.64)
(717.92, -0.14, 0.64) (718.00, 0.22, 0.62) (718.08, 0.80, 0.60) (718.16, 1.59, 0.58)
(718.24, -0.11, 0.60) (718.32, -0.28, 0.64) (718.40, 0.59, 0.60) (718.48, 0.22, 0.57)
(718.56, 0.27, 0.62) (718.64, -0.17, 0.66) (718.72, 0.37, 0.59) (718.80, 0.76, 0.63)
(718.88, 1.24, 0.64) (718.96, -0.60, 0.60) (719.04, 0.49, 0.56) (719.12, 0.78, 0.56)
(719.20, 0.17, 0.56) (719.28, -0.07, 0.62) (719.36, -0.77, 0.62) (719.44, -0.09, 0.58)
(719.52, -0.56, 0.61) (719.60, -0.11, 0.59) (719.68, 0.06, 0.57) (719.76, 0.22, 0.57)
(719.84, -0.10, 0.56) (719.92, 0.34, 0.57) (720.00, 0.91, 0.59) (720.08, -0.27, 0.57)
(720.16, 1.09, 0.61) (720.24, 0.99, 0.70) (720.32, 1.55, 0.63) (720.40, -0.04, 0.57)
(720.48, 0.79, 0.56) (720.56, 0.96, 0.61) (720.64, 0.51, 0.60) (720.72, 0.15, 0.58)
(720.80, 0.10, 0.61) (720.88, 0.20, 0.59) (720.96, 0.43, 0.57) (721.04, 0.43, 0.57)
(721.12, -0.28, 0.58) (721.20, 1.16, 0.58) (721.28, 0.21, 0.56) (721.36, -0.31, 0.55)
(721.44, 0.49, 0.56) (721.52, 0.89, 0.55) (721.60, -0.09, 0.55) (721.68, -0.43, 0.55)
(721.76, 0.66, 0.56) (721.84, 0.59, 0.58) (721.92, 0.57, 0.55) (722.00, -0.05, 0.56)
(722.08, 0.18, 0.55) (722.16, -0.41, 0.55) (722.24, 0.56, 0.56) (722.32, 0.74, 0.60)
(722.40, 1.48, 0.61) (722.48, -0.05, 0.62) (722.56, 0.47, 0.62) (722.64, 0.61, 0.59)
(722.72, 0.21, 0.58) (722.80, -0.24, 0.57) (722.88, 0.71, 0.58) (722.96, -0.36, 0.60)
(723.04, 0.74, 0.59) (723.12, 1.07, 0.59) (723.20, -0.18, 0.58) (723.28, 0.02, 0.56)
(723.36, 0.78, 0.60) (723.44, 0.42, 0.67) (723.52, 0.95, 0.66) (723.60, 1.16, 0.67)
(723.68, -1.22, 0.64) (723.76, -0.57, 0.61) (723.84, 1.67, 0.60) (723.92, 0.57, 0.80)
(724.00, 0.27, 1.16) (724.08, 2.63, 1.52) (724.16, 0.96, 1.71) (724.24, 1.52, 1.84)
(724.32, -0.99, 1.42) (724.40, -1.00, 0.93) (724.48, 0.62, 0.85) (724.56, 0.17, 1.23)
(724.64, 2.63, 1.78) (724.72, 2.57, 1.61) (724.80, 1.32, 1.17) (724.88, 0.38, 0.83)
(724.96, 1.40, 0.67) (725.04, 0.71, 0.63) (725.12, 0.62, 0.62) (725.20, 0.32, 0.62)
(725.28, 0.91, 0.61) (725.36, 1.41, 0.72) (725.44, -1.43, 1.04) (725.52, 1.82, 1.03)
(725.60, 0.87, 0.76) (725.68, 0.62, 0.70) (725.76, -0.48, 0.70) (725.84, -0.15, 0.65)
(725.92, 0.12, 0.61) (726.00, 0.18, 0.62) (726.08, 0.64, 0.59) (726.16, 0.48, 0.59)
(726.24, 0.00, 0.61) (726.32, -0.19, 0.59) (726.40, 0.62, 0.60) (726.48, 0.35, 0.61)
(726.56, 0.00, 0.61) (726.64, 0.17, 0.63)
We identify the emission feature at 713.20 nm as [O II] 3727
